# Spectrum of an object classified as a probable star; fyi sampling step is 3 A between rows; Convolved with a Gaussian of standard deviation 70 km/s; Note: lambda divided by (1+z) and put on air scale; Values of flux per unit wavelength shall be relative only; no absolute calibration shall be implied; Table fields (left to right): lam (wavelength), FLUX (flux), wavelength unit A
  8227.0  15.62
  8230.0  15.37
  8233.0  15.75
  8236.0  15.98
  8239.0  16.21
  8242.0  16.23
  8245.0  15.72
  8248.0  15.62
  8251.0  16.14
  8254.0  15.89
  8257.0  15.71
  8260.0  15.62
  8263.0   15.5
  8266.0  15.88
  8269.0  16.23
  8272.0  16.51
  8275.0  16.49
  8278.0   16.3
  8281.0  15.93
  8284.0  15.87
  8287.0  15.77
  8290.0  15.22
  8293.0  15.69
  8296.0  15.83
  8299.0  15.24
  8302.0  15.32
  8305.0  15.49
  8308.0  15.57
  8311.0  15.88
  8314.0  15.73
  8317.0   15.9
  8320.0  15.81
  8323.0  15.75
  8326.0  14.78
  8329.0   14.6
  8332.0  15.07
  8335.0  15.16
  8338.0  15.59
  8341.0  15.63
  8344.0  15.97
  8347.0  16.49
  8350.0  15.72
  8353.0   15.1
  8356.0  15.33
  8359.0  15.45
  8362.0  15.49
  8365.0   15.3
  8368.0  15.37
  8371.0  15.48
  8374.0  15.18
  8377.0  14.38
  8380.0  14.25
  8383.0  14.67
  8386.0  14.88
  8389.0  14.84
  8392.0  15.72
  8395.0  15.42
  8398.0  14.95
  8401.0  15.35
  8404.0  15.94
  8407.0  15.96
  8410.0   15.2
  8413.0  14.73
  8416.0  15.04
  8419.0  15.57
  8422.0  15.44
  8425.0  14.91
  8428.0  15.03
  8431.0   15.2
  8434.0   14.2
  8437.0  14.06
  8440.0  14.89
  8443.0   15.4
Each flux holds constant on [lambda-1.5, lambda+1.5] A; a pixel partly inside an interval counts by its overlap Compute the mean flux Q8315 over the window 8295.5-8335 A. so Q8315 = 15.4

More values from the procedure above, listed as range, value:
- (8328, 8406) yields 15.3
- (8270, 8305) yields 15.8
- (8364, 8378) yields 15.2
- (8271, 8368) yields 15.6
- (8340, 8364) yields 15.6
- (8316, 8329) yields 15.4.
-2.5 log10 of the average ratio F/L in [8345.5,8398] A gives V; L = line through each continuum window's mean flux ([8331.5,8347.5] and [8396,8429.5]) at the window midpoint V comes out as 0.02 mag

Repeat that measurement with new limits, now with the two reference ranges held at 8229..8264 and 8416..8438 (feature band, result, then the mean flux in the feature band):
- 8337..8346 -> -0.03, 15.8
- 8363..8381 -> 0.01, 15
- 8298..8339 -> 0.00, 15.4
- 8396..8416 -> -0.02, 15.3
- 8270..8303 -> -0.02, 15.8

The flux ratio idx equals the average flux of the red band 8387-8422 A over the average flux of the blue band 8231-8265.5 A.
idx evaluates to 1.0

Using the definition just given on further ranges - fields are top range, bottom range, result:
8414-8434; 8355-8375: 0.98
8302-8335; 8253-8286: 0.97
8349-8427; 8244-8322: 0.96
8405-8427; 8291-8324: 0.98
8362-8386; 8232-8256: 0.94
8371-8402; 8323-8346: 0.98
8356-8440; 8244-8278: 0.95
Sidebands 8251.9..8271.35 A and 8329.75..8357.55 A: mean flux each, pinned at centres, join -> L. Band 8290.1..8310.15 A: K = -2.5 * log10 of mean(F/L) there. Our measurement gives 0.01 mag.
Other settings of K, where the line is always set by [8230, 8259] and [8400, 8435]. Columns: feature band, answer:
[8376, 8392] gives 0.05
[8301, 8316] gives 0.00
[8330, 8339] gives 0.02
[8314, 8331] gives 0.01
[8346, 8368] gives 0.00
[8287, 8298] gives 0.01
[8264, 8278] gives -0.03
